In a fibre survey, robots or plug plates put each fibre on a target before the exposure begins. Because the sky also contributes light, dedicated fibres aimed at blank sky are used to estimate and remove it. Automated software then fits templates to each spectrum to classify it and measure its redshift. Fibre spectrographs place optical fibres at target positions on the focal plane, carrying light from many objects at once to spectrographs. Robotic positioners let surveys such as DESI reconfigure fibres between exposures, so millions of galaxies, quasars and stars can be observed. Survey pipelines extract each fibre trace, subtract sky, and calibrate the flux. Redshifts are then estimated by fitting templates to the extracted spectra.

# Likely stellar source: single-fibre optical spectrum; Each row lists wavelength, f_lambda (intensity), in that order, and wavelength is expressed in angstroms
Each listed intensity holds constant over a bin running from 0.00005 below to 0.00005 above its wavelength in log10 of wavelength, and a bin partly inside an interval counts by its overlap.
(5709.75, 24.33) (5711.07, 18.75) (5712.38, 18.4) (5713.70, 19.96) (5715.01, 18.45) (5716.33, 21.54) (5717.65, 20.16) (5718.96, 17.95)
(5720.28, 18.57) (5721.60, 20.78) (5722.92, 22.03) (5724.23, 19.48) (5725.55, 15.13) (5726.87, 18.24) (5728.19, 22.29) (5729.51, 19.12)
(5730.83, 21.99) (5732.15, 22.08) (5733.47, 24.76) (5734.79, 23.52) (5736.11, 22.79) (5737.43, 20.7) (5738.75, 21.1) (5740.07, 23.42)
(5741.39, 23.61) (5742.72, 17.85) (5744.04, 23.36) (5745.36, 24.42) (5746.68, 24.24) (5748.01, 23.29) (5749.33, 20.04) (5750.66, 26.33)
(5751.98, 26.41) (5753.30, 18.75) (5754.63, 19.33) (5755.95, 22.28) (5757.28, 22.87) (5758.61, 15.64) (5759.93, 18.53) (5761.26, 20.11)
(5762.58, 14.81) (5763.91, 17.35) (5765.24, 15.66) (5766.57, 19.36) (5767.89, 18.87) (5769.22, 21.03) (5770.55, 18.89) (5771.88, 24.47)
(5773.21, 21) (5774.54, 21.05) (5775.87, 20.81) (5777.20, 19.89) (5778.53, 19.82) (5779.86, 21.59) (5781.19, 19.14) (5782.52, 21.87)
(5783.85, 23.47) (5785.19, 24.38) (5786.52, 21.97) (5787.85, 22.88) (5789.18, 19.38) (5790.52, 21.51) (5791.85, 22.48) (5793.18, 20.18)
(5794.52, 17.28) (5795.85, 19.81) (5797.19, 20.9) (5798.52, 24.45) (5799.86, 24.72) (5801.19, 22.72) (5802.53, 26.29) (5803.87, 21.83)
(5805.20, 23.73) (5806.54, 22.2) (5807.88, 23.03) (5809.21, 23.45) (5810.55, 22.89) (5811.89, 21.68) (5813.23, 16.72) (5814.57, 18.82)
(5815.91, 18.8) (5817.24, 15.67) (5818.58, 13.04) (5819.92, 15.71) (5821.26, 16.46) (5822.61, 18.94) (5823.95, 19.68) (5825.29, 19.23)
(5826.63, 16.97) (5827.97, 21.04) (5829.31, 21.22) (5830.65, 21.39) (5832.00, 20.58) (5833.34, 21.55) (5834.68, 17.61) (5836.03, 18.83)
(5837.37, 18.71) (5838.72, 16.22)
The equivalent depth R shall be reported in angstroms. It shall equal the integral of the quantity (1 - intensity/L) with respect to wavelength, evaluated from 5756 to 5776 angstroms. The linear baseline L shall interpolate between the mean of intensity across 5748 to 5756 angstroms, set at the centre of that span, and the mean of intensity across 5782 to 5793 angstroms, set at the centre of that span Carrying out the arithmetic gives 2.5 angstroms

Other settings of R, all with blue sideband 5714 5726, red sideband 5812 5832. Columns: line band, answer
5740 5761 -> -2.99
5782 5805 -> -4.37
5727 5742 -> -2.24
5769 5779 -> -1.09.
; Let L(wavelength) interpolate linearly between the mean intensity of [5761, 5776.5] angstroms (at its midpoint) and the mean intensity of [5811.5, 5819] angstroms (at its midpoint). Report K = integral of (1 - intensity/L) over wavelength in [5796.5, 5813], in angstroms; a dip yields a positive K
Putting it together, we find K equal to -4.7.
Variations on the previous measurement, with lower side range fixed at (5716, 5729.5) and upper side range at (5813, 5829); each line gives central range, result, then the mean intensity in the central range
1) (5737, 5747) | -1.6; 22.3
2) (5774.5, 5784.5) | -1.3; 21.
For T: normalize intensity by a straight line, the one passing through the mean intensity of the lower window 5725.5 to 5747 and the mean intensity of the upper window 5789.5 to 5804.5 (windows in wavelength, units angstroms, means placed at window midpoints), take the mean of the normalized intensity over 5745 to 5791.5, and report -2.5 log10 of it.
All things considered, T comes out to 0.05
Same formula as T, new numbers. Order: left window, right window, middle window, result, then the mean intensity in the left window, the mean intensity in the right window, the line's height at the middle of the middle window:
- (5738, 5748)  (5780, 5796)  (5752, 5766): 0.17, 22.6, 21.3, 22.1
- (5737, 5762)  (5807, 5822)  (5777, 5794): -0.07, 21.7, 18.8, 20.1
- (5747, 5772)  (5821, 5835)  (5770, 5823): -0.05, 20.2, 19.7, 19.9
